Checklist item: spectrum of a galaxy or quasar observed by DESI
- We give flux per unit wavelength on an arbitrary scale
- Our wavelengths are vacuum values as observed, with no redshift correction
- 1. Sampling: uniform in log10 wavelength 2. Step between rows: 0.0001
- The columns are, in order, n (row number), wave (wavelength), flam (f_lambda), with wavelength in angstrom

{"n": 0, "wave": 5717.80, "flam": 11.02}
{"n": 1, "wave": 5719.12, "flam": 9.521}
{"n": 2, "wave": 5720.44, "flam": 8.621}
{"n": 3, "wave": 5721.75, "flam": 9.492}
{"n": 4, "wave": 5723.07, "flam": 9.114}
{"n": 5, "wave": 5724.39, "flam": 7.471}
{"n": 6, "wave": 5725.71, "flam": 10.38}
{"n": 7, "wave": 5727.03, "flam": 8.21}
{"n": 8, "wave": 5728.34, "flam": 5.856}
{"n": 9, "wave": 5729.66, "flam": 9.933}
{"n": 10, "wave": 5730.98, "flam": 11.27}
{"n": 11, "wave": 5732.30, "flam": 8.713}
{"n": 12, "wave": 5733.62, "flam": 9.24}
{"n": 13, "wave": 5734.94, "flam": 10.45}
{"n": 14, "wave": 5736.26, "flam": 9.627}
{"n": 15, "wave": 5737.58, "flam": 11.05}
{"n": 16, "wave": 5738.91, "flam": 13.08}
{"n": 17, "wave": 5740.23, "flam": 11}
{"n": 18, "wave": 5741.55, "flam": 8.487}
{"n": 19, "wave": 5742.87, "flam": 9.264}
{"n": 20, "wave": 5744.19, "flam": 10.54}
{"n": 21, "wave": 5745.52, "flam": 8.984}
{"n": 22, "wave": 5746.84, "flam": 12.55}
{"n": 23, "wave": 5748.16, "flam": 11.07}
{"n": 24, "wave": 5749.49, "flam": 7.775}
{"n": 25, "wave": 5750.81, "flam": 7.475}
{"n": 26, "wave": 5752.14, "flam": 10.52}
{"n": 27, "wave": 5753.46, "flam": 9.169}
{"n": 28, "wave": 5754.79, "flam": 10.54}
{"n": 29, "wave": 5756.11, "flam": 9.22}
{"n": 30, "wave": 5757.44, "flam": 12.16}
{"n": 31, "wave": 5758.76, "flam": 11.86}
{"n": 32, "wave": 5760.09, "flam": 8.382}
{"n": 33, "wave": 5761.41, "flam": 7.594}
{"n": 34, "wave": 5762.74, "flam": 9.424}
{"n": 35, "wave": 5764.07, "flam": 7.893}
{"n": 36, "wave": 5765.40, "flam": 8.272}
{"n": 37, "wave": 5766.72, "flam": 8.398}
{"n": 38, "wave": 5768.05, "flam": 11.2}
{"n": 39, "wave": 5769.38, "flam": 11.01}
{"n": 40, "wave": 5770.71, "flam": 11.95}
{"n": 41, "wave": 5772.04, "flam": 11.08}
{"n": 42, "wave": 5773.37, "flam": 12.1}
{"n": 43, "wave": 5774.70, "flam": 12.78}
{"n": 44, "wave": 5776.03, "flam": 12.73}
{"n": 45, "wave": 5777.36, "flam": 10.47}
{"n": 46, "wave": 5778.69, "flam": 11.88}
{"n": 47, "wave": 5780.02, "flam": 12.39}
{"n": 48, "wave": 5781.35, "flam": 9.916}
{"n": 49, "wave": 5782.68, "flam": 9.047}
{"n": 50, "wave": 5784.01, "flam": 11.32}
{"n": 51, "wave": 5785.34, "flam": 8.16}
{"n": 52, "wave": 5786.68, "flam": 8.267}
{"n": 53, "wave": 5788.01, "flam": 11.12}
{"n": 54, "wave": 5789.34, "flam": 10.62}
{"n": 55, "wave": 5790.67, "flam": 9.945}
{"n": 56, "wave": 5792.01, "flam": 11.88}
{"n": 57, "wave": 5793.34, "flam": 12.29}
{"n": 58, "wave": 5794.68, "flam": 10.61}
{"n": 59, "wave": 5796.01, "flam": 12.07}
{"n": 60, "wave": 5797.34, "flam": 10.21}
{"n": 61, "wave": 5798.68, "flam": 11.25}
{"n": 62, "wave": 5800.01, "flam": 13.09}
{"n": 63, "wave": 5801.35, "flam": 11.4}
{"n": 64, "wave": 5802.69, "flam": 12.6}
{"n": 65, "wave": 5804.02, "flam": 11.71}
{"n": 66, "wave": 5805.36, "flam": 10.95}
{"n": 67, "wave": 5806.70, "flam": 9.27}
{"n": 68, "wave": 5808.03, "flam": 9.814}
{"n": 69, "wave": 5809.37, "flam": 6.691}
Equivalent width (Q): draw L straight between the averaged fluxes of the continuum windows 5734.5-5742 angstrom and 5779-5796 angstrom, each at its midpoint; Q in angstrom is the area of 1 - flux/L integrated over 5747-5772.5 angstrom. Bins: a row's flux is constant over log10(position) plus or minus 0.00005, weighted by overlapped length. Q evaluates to 2.0 angstrom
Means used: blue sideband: 10.7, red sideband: 10.6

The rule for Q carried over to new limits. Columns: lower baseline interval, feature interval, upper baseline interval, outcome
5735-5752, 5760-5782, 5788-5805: 0.65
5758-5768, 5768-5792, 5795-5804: -1.60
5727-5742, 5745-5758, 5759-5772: -0.39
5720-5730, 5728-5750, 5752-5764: -2.22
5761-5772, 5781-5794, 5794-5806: 0.68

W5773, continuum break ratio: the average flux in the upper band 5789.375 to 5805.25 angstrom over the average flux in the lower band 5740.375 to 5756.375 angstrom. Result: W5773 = 1.19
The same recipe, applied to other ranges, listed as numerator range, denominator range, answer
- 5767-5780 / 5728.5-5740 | 1.14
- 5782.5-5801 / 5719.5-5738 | 1.17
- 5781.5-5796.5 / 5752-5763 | 1.06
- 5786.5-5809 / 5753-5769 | 1.15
